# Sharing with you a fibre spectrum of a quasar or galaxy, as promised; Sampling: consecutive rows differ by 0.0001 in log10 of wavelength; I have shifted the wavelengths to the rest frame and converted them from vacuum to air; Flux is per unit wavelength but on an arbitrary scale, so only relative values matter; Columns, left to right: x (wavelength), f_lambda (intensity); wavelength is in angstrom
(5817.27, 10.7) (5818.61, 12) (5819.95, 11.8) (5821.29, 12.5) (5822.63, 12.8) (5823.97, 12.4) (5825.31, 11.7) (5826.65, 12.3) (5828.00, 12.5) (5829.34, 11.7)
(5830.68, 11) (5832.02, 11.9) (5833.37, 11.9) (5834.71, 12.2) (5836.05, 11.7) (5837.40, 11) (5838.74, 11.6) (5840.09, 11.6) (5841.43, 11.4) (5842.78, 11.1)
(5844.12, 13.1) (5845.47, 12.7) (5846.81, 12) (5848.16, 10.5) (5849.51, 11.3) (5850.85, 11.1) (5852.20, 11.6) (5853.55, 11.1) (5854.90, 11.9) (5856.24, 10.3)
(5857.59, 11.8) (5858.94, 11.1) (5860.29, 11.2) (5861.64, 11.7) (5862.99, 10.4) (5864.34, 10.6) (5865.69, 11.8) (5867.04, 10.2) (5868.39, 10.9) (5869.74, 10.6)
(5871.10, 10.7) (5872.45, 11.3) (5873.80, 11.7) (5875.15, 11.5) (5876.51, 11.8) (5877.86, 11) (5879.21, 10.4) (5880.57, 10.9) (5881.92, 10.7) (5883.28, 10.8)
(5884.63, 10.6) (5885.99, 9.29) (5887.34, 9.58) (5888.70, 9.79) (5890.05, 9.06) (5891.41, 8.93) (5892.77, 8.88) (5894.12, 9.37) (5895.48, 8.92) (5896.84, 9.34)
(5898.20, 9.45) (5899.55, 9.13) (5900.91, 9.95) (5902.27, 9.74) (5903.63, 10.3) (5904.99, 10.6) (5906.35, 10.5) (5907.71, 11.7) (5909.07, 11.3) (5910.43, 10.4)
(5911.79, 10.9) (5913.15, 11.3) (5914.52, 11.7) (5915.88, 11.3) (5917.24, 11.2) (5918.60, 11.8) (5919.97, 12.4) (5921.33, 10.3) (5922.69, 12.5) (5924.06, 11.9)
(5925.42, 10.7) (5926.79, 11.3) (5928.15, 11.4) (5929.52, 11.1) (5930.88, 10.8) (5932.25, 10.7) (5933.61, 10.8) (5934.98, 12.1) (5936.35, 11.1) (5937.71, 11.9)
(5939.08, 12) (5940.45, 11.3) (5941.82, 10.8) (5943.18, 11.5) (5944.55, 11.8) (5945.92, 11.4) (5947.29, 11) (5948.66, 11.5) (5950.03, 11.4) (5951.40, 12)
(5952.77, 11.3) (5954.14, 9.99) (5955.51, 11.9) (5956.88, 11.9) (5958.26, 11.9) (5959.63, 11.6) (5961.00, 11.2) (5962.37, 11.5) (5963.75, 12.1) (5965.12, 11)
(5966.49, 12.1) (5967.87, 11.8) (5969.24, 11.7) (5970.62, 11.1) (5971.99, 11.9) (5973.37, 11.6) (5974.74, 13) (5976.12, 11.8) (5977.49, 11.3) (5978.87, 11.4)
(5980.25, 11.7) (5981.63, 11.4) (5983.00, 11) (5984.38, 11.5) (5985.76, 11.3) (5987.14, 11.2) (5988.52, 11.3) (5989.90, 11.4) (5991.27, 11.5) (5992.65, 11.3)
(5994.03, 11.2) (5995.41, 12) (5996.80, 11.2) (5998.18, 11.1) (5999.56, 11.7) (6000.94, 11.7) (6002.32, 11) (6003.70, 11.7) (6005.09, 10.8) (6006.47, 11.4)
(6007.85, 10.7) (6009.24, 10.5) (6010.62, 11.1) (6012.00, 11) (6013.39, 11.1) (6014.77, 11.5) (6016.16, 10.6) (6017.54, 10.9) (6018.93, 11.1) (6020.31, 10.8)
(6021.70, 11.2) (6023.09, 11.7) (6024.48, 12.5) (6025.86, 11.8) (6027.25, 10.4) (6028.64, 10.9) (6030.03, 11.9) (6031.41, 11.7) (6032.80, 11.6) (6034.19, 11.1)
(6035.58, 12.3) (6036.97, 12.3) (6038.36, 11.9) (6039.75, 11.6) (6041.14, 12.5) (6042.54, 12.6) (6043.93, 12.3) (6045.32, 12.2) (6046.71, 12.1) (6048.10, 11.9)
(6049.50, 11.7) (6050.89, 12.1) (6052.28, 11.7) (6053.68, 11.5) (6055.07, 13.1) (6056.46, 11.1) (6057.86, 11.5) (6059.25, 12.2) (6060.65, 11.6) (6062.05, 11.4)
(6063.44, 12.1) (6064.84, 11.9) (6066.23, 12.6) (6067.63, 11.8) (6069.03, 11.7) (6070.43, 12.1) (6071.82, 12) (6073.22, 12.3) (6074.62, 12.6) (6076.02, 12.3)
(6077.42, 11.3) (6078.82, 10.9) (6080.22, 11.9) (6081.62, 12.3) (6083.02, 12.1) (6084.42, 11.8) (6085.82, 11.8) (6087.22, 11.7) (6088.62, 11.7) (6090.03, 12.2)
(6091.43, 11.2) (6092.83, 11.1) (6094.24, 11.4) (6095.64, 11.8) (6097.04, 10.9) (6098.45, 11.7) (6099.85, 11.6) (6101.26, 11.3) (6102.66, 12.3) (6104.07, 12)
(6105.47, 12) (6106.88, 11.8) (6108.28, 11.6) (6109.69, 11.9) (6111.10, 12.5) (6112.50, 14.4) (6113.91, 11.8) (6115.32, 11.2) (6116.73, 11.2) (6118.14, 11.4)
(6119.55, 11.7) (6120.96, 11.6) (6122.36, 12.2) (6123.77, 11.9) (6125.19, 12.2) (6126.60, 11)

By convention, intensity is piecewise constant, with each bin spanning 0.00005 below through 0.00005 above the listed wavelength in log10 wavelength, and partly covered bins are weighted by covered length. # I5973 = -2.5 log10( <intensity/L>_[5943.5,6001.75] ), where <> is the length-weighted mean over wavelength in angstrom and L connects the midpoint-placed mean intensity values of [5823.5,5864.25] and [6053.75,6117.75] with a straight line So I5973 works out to 0.020 mag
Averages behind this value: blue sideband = 11.6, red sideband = 11.9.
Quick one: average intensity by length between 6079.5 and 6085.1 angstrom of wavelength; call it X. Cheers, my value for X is 12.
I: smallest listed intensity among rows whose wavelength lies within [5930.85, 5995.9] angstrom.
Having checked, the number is 9.99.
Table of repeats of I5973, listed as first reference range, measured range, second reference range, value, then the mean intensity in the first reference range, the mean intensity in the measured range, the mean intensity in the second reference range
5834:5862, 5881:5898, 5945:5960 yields 0.19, 11.5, 9.62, 11.4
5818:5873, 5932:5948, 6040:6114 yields 0.03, 11.5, 11.4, 11.9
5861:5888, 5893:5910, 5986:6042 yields 0.10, 10.8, 10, 11.4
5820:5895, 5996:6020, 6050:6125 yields 0.05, 11.2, 11.1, 11.8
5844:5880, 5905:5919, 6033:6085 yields 0.02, 11.2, 11.2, 12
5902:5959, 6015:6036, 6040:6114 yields 0.03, 11.3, 11.4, 11.9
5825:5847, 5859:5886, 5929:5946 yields 0.07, 11.8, 10.9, 11.3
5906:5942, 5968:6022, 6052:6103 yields 0.02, 11.3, 11.3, 11.8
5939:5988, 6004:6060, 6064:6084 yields 0.02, 11.5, 11.6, 12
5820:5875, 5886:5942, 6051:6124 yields 0.09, 11.5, 10.7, 11.8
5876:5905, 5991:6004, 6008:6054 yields -0.02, 9.91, 11.4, 11.6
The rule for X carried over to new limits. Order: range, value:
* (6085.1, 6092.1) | 11.7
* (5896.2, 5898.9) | 9.41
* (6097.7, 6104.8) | 11.8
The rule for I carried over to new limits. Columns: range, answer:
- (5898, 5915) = 9.13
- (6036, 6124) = 10.9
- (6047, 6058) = 11.1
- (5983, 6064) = 10.4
